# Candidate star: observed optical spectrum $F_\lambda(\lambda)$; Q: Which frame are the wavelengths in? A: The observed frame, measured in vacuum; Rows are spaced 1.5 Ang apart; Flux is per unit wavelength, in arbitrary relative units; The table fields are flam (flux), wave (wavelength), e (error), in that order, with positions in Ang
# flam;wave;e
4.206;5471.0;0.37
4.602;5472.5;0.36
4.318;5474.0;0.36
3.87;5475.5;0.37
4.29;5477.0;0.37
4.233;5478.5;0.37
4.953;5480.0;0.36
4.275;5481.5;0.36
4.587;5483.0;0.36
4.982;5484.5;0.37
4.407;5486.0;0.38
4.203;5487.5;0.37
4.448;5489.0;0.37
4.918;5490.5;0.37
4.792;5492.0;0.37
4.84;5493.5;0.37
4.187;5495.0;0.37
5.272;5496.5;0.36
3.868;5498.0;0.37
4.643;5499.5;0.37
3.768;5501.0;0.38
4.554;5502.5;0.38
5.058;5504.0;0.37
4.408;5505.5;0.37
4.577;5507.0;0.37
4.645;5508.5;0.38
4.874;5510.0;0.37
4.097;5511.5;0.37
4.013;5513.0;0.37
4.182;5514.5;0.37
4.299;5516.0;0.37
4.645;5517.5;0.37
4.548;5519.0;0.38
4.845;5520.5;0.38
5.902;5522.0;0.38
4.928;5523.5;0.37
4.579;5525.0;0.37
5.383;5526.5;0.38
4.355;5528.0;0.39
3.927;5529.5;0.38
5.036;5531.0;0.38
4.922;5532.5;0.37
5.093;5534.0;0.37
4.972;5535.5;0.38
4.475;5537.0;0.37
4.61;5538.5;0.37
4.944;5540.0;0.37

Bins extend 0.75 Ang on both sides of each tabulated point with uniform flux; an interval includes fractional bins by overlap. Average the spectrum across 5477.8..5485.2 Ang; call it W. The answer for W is 4.61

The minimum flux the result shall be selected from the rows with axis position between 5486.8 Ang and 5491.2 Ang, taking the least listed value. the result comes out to 4.203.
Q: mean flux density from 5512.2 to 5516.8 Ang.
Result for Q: 4.17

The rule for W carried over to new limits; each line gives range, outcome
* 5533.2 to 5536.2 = 5.03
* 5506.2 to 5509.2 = 4.61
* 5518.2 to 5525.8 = 4.96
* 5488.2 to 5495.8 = 4.64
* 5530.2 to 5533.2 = 4.96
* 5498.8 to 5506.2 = 4.49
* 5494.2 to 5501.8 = 4.35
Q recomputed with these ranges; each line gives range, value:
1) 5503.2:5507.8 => 4.68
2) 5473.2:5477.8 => 4.16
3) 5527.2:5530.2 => 4.17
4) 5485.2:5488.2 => 4.32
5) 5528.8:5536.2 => 4.79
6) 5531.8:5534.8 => 5.01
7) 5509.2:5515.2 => 4.3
